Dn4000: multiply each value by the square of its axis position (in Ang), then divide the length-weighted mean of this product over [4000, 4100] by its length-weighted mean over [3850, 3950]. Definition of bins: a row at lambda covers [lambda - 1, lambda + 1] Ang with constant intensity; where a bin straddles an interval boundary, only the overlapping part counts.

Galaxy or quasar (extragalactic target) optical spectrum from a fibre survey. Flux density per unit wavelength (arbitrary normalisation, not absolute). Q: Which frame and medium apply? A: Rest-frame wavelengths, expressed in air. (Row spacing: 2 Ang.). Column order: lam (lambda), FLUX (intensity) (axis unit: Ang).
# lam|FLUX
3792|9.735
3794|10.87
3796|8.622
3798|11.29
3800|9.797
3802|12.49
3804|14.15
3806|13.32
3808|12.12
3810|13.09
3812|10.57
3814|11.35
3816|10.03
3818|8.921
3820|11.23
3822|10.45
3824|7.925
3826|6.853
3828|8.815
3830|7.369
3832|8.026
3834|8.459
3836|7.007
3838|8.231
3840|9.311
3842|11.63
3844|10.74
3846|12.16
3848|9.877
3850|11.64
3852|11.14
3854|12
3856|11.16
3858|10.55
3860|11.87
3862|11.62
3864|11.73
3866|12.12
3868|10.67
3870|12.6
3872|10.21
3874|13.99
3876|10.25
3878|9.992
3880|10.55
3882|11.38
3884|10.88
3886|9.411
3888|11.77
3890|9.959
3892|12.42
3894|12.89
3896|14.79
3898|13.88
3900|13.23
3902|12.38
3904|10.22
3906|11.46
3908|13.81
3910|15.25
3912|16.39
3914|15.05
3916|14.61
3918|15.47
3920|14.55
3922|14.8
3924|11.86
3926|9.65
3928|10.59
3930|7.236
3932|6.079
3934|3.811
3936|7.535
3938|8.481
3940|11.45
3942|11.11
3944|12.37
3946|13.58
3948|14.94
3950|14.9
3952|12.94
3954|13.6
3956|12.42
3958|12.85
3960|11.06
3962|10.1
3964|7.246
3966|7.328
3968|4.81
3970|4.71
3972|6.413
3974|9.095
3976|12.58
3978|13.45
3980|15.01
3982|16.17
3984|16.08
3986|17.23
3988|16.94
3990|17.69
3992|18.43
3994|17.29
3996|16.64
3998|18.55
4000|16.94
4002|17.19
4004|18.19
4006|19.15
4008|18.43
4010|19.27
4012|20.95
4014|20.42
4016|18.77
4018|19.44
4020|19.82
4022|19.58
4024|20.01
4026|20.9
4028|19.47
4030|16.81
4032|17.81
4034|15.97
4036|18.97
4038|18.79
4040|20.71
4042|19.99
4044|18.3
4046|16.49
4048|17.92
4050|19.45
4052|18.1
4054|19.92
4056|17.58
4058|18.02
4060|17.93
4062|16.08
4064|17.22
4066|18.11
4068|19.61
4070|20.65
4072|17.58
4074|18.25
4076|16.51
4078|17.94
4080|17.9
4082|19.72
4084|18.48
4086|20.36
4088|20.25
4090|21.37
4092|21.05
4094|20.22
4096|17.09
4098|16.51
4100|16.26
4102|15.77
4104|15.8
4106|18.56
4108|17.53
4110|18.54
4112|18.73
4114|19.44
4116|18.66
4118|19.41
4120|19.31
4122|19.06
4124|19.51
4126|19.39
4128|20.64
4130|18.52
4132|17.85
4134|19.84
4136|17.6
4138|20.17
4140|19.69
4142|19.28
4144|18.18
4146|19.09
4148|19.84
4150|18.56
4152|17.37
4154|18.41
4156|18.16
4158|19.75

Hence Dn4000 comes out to 1.72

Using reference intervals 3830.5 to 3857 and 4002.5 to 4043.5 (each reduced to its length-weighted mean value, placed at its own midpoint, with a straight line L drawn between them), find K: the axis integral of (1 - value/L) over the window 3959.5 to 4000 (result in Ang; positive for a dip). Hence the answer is 9.8 Ang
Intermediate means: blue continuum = 10.1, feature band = 13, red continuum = 19.1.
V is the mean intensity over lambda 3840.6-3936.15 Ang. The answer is 11.6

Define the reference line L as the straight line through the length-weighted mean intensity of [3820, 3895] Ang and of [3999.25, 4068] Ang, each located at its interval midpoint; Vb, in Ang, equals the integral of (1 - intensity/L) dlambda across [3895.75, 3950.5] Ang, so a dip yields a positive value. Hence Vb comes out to 5.54 Ang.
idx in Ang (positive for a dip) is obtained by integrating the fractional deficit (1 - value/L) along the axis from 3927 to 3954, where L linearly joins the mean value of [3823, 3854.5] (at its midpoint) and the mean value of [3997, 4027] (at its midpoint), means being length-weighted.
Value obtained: 8.4 Ang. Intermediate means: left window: 9.41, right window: 19.2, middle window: 10.5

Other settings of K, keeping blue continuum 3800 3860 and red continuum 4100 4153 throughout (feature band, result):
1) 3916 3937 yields 4.27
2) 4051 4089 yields -3.00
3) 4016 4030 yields -3.38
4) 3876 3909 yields 1.01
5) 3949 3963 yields 1.34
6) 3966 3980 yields 5.37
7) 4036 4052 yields -2.37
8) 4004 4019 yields -3.84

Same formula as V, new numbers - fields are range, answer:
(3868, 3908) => 11.7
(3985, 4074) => 18.5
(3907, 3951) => 12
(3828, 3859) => 9.92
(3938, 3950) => 12.5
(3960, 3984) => 10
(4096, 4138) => 18.4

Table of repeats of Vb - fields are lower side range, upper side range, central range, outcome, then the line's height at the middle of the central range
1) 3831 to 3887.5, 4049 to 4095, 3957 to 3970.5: 5.7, 14.7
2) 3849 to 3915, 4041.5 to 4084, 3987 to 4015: -3.8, 16.1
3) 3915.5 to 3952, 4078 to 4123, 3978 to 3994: -3.6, 13.6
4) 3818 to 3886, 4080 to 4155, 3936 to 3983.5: 9.1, 13.8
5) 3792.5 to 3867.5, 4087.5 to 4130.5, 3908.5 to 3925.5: -2.0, 13.1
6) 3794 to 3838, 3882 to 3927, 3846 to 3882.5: 0.9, 11.6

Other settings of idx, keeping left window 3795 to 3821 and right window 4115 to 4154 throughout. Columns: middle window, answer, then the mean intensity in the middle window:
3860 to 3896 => 4.2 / 11.4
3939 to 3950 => 1.3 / 12.9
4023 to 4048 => -2.9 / 18.7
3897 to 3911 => 0.7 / 12.9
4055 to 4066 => -0.1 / 17.4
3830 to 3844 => 3.7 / 8.82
